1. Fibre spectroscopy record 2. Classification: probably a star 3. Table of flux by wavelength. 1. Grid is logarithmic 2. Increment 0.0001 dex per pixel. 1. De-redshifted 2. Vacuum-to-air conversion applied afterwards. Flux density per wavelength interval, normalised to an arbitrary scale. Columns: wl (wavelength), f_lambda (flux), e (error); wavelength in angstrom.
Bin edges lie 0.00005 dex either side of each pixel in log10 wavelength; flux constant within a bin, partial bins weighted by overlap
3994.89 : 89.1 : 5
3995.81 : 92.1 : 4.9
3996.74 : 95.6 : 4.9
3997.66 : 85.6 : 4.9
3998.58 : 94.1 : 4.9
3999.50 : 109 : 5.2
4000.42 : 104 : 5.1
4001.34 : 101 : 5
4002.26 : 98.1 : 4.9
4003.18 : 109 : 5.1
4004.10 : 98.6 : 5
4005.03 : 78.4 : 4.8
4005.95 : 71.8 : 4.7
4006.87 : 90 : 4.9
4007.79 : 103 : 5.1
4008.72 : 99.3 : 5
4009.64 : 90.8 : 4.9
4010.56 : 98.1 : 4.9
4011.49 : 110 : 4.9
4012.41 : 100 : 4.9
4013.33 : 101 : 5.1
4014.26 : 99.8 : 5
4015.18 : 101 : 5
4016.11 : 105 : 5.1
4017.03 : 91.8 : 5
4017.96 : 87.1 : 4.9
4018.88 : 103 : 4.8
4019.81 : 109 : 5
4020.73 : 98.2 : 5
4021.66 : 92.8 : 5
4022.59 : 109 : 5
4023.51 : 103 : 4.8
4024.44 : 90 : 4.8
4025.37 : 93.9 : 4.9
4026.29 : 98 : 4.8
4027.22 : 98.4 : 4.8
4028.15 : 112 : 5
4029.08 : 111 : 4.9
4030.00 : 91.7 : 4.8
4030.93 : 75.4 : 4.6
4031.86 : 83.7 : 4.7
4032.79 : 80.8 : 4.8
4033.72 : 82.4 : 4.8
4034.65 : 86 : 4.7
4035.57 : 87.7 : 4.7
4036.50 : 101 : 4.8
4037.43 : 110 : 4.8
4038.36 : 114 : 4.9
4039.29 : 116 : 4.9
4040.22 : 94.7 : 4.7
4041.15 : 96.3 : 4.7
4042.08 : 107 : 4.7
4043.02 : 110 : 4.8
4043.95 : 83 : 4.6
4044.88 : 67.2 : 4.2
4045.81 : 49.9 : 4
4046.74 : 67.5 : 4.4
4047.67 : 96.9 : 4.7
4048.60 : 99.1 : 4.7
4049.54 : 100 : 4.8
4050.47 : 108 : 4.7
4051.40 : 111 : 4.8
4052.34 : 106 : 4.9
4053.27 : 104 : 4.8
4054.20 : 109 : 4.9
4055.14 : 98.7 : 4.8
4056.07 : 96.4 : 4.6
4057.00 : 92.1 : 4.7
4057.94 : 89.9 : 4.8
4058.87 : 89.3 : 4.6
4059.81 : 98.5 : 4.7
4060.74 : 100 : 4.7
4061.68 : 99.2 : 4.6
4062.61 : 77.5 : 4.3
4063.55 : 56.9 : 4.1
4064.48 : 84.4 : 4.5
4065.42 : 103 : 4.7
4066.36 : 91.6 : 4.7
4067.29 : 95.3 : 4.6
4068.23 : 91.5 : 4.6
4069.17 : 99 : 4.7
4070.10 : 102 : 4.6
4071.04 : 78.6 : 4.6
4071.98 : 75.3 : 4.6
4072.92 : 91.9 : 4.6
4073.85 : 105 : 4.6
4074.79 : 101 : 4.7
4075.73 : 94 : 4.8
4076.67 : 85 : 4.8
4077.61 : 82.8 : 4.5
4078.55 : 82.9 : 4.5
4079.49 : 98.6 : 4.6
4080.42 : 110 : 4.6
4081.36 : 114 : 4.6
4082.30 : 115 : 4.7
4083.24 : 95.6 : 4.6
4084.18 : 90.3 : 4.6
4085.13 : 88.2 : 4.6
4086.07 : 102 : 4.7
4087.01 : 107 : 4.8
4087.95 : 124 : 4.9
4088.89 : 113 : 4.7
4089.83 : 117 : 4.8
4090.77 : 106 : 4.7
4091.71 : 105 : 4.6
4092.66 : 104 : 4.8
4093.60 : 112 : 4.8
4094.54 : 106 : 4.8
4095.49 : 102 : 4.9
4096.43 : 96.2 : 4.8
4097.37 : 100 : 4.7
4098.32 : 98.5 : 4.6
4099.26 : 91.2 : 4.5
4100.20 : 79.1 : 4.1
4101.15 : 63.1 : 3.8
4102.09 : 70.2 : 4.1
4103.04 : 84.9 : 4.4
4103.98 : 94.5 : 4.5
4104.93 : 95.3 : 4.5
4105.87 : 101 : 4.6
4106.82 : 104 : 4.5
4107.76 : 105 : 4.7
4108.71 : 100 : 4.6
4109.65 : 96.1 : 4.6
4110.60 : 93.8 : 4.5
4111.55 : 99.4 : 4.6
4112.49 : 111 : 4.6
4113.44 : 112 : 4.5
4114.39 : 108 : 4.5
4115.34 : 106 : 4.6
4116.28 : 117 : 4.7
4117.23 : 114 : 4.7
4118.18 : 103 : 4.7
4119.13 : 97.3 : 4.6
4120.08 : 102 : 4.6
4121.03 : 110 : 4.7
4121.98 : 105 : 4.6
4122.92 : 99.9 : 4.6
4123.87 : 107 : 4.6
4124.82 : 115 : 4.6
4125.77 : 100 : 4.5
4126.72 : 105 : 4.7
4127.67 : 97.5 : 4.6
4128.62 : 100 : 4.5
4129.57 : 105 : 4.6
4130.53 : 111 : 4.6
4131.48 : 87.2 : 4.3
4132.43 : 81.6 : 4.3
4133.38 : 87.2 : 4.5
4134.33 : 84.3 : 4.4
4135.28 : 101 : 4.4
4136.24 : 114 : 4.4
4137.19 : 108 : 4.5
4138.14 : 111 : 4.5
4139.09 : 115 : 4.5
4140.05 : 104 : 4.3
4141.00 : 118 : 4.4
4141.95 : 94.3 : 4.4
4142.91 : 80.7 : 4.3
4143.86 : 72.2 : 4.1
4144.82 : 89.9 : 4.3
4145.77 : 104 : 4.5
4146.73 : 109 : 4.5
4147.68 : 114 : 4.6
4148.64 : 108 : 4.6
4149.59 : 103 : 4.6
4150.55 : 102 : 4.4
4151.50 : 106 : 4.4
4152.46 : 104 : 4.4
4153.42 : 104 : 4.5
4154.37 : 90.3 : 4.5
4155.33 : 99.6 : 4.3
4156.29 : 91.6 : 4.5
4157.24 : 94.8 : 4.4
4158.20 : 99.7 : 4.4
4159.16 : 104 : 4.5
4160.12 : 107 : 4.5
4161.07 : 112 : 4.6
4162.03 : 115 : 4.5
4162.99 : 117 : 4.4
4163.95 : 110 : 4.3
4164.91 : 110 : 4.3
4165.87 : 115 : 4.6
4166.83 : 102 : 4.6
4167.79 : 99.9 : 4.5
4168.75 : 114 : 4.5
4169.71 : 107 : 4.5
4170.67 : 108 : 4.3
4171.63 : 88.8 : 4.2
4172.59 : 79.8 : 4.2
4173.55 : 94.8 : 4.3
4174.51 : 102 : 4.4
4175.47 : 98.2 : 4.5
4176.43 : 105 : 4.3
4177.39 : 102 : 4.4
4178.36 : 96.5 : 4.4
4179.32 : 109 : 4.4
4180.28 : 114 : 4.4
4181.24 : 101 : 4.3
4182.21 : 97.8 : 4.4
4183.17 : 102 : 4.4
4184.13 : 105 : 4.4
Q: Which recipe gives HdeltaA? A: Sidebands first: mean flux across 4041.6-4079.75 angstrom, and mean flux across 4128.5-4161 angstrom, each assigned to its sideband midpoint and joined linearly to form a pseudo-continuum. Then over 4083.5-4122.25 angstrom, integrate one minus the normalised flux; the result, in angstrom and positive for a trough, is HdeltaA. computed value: -1.8 angstrom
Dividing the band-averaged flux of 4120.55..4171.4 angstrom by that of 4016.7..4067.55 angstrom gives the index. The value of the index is 1.09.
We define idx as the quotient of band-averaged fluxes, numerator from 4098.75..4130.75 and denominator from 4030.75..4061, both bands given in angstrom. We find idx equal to 1.06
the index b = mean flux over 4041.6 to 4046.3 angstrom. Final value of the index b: 83.3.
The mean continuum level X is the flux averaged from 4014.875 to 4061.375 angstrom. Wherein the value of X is 96.1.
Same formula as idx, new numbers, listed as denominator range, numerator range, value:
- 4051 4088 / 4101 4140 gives 1.06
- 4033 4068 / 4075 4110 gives 1.05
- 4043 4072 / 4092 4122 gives 1.09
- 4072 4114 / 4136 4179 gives 1.04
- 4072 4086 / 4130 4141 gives 1.05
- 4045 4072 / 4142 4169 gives 1.11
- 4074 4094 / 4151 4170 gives 1.03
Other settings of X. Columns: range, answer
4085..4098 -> 106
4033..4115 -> 96.3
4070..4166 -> 101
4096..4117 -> 96.9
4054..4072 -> 91.5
